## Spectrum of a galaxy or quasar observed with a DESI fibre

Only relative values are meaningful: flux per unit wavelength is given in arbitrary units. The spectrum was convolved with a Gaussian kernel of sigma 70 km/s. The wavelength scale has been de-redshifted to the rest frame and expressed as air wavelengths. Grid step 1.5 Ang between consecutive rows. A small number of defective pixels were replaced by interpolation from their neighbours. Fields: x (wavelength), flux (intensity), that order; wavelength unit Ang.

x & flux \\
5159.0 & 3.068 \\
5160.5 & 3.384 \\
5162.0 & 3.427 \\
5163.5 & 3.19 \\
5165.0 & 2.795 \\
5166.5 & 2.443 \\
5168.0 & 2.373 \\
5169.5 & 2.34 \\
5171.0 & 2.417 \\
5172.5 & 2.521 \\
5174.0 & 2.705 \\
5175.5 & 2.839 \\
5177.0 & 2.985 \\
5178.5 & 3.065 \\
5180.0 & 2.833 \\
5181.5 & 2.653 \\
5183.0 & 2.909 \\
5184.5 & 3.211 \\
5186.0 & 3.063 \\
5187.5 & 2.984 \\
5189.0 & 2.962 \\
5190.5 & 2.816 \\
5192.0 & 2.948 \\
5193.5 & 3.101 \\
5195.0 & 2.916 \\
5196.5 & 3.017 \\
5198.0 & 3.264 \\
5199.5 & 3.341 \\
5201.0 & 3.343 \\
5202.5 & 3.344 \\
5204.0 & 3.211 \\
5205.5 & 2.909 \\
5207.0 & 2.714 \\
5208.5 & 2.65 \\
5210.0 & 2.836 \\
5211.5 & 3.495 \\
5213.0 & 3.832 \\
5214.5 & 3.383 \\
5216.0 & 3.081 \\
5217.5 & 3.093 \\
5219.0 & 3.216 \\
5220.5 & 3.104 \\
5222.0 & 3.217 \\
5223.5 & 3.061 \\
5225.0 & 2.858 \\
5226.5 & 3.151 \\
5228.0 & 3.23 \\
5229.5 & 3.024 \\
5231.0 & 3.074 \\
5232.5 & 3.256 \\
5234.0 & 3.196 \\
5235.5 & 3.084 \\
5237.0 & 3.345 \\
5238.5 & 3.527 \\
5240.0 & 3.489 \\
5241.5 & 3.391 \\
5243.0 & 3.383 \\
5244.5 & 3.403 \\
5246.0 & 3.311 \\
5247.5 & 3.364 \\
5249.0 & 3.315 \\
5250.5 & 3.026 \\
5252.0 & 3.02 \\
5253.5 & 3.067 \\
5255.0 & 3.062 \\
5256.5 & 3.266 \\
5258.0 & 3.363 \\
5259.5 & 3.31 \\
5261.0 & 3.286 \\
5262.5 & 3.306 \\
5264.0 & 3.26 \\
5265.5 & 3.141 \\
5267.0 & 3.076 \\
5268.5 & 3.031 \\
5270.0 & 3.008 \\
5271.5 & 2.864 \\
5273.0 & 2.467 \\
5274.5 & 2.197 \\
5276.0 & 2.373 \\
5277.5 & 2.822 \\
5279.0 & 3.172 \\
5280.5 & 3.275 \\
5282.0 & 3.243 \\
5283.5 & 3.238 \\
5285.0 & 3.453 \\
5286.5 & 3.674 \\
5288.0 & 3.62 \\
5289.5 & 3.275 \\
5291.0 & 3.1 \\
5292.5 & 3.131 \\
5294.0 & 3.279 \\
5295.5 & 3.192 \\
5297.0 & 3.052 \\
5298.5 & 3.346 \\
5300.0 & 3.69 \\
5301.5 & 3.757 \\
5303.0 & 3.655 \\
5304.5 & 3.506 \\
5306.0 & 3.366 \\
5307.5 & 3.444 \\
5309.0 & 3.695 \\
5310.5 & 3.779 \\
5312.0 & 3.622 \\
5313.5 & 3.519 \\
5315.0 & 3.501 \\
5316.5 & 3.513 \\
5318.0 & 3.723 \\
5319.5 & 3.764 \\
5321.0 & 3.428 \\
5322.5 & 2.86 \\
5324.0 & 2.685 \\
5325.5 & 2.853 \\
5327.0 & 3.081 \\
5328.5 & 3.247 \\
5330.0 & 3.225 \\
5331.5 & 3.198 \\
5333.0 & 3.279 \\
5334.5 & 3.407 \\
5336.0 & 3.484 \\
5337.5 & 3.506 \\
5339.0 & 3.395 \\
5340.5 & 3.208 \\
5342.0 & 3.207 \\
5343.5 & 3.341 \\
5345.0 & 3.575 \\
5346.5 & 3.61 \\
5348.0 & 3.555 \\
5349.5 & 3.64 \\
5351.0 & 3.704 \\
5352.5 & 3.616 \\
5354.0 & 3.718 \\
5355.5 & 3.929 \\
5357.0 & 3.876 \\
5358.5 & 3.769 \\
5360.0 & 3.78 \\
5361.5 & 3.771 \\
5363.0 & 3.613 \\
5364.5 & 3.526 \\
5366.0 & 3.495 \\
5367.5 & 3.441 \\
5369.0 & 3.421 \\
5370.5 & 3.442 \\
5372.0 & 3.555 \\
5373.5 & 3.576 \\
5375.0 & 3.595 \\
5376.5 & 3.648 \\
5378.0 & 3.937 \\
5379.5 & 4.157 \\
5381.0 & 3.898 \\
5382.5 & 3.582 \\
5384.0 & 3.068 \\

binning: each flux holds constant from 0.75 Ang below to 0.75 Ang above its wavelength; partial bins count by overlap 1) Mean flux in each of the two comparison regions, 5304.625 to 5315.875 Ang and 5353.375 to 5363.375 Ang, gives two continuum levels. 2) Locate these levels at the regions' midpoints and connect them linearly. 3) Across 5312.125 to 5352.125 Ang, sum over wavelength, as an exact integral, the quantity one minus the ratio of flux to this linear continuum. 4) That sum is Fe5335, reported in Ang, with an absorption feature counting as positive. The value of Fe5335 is 3.2 Ang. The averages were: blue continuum 3.56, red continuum 3.79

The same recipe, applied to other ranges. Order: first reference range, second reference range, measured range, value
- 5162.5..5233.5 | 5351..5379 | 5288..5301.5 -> 0.29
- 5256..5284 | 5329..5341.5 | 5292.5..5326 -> -2.14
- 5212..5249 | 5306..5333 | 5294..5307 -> -0.39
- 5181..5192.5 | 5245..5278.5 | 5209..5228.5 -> -1.30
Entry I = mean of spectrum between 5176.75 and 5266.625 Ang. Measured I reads 3.15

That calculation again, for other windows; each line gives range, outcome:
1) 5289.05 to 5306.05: 3.36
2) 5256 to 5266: 3.28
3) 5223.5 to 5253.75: 3.22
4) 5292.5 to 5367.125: 3.47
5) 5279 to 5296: 3.31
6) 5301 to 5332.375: 3.4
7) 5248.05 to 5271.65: 3.16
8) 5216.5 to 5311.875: 3.22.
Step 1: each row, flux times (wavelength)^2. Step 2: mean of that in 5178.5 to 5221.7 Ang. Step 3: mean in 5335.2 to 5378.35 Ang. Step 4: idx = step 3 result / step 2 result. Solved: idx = 1.2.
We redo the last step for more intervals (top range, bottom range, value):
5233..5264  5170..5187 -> 1.19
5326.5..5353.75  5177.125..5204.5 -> 1.18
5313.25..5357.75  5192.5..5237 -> 1.14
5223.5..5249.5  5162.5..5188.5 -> 1.19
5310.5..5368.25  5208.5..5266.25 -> 1.12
